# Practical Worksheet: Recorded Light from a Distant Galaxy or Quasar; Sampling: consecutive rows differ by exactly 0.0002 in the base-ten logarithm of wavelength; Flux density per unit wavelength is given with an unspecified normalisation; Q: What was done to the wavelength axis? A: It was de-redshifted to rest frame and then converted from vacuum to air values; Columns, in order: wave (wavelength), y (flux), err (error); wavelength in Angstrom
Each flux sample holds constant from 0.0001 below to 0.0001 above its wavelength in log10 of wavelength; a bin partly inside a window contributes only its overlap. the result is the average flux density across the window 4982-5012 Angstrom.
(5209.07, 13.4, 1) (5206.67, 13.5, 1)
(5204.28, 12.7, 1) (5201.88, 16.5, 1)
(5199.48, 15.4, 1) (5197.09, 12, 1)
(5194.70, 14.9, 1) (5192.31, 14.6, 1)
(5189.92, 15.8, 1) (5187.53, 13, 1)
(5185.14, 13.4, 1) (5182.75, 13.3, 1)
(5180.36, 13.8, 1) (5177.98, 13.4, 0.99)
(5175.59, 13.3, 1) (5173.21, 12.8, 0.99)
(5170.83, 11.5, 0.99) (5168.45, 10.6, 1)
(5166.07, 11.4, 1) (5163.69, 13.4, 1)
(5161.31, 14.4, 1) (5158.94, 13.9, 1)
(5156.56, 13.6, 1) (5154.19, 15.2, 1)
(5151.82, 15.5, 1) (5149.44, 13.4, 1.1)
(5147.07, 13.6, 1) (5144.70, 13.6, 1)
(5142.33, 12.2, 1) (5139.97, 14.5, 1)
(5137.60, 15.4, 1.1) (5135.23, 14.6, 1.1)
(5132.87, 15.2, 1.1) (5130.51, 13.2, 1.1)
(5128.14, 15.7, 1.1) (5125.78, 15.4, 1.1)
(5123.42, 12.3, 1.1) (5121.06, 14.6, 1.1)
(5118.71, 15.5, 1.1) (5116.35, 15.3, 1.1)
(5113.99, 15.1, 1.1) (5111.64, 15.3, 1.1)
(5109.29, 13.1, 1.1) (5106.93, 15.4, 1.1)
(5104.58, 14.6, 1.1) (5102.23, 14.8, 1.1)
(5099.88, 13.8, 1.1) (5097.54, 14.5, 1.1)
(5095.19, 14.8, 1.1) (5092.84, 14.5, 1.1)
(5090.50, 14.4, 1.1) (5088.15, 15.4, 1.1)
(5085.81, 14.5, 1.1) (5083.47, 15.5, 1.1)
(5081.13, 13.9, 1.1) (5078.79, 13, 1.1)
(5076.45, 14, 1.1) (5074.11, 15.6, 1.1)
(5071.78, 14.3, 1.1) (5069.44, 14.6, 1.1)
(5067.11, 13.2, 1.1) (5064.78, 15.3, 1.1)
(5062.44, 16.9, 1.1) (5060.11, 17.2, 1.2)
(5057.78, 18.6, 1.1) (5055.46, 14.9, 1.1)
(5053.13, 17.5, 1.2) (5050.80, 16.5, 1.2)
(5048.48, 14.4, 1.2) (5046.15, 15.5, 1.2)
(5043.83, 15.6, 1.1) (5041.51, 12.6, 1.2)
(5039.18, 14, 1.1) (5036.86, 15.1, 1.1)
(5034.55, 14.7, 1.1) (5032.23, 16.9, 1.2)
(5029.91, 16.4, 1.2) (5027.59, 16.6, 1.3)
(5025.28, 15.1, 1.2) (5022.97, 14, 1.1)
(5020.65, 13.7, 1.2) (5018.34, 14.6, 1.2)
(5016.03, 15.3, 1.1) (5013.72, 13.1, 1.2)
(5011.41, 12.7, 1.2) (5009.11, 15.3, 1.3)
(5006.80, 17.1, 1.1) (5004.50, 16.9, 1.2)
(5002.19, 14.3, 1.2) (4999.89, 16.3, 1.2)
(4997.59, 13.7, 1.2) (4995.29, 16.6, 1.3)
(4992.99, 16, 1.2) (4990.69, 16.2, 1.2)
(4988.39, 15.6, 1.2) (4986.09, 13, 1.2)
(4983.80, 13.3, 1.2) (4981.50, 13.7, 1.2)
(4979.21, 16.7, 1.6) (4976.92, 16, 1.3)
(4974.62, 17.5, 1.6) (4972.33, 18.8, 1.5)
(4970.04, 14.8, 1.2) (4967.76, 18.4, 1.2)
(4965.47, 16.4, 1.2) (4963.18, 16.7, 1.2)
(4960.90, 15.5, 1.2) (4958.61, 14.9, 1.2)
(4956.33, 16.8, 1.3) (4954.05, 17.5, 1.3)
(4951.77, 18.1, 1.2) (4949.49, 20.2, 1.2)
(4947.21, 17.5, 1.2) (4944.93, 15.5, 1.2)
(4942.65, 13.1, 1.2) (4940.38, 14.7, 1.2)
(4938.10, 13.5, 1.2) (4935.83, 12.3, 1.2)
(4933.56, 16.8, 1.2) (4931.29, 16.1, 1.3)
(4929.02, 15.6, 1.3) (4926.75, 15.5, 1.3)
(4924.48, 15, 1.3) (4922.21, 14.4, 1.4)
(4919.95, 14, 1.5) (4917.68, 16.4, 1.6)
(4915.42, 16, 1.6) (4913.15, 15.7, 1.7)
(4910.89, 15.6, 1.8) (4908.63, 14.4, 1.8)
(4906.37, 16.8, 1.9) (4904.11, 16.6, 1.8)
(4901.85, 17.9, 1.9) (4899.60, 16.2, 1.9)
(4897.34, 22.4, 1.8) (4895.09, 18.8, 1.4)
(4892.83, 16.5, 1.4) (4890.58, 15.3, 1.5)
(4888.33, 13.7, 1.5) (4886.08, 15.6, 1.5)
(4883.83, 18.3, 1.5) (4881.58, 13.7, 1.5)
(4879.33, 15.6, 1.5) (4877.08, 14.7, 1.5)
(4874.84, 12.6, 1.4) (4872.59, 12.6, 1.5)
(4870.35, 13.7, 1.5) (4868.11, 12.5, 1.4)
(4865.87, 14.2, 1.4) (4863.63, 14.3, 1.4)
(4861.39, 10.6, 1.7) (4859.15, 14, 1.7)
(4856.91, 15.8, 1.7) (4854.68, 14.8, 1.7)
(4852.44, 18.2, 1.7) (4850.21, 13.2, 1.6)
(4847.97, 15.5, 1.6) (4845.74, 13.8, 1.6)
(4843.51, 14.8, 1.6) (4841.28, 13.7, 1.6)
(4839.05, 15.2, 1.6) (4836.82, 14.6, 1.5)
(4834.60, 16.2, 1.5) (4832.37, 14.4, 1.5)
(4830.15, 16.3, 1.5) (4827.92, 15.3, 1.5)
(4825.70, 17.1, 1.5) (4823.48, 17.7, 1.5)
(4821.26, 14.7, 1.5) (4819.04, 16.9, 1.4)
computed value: 15.2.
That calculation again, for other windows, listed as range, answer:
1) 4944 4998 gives 16.3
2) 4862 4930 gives 15.5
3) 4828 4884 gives 14.5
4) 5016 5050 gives 15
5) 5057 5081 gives 15.2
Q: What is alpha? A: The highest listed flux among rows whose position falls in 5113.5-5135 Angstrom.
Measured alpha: 15.7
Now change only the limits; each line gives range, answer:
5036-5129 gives 18.6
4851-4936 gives 22.4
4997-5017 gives 17.1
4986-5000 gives 16.6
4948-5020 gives 20.2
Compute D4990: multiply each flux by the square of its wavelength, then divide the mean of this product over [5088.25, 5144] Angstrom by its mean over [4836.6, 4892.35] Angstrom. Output 1.11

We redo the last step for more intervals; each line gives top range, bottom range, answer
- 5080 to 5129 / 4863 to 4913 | 1.03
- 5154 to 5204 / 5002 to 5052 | 0.96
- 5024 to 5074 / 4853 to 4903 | 1.09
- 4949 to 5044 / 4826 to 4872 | 1.14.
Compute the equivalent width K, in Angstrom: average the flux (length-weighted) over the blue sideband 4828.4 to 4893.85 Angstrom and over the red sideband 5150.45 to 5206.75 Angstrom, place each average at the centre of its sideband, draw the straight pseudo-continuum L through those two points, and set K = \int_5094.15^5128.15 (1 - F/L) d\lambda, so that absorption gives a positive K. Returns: -1.9 Angstrom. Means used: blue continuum 14.6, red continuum 13.7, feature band 14.6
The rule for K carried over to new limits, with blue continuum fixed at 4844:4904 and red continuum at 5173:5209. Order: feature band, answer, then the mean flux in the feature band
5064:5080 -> 0.1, 14.3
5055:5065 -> -1.6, 16.8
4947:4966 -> -2.8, 17.1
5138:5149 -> 0.4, 13.6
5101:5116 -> -0.5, 14.7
